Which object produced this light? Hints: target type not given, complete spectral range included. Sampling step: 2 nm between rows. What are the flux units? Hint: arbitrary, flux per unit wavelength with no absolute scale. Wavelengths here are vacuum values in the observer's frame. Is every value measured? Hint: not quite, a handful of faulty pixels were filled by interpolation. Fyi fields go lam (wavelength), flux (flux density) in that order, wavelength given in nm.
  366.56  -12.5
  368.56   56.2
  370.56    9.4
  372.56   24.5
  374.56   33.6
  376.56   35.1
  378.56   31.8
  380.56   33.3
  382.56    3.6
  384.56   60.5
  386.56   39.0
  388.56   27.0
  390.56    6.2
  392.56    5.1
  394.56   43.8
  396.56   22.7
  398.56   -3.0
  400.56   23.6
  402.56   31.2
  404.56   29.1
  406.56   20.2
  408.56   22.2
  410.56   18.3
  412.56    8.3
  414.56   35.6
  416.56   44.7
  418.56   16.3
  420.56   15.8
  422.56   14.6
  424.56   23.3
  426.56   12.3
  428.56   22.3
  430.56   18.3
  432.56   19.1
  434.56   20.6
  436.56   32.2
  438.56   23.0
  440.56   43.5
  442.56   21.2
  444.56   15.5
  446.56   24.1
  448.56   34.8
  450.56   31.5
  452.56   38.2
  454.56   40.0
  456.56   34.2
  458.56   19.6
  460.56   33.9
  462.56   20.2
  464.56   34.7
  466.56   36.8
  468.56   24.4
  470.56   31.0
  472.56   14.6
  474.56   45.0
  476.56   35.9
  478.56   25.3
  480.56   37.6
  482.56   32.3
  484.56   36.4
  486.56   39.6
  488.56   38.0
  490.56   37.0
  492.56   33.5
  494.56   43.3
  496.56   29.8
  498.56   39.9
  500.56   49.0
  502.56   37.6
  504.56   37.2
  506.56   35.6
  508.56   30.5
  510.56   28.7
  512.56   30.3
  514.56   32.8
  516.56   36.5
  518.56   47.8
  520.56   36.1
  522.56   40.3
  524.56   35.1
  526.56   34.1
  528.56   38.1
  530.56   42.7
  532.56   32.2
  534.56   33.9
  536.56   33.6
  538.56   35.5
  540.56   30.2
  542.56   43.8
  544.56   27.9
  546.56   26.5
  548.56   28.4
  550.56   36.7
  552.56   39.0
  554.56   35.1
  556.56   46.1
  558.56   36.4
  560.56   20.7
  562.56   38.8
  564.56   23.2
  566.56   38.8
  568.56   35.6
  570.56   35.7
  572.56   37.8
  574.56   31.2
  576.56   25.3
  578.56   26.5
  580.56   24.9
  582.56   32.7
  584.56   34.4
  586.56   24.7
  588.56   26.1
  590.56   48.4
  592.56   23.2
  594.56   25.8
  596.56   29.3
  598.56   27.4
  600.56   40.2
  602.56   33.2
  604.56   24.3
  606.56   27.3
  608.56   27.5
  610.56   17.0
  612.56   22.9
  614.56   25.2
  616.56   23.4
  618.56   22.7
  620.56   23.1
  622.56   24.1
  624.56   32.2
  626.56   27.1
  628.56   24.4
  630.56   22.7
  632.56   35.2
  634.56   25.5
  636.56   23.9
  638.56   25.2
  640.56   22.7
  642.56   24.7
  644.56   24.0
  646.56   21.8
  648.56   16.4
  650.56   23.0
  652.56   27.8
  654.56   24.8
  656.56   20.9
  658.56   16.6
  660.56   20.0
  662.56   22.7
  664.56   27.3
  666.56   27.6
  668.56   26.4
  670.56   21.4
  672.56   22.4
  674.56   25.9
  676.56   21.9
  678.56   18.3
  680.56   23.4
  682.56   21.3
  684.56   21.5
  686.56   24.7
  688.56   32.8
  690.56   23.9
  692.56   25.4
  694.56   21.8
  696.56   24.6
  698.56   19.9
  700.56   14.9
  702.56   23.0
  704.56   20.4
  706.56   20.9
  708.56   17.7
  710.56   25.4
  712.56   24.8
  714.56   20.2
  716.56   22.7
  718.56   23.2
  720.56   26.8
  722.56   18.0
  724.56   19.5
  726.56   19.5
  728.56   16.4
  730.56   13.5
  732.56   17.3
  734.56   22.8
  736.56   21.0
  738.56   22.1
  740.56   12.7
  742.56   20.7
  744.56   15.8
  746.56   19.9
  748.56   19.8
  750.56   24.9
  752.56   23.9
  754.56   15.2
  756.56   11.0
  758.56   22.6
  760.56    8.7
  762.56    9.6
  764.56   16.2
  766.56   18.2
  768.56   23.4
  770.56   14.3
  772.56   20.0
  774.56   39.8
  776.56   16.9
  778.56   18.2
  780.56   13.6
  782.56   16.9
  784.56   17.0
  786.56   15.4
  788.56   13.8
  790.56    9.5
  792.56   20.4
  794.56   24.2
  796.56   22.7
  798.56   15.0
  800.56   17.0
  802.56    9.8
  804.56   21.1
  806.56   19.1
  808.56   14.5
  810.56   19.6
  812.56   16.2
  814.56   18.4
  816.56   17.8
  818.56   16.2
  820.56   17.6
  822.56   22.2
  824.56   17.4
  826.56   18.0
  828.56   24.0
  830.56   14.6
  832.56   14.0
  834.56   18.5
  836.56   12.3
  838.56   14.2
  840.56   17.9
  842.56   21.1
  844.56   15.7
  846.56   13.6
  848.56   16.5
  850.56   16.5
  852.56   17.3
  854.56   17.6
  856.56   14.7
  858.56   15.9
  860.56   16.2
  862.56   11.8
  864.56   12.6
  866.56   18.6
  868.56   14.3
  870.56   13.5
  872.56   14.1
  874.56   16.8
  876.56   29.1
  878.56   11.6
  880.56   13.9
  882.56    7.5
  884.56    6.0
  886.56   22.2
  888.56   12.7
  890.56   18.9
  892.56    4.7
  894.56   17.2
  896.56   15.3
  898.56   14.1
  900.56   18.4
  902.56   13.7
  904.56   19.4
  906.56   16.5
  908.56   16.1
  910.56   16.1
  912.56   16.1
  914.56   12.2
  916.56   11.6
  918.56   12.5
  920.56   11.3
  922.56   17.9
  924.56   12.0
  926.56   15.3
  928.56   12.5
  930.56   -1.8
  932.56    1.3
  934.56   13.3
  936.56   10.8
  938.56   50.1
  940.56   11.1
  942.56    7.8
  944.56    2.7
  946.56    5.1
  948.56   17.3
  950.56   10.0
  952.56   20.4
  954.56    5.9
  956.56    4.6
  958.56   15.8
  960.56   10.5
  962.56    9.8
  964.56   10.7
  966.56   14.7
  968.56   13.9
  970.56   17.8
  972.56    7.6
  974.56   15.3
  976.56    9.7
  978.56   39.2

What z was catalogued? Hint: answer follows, 0.179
